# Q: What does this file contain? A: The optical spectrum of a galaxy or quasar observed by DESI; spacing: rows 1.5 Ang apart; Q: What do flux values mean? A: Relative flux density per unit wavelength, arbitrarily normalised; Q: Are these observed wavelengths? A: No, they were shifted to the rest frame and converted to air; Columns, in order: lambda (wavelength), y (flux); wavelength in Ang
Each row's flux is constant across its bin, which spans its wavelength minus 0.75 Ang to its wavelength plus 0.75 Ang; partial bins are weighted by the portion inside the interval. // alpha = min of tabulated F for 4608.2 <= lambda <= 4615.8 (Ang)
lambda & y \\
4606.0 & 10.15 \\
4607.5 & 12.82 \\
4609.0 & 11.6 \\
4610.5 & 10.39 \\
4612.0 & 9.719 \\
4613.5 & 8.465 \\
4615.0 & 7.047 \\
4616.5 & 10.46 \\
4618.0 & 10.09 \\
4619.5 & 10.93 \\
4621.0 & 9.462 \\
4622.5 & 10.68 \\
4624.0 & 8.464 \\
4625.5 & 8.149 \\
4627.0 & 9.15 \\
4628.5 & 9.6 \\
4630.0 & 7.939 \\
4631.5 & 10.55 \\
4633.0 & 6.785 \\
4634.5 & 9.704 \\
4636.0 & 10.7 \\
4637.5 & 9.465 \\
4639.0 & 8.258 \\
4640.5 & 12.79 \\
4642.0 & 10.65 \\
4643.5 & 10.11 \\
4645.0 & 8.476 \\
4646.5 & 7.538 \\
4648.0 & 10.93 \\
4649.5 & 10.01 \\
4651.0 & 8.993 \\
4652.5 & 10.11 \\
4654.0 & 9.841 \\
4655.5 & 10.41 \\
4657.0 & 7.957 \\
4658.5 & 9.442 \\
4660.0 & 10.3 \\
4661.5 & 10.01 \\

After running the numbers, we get 7.047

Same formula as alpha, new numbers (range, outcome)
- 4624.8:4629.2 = 8.149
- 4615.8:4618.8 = 10.09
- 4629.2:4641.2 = 6.785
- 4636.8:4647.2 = 7.538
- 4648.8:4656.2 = 8.993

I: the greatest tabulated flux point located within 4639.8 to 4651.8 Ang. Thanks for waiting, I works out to 12.79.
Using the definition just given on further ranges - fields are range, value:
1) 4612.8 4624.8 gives 10.93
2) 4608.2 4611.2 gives 11.6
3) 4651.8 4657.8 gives 10.41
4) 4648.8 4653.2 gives 10.11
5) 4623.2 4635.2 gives 10.55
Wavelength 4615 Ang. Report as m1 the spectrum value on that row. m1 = 7.047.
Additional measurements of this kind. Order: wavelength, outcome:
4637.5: 9.465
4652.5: 10.11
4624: 8.464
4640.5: 12.79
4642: 10.65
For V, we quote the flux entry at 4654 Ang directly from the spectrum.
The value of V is 9.841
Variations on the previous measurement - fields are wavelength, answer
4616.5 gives 10.46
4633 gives 6.785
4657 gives 7.957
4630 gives 7.939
